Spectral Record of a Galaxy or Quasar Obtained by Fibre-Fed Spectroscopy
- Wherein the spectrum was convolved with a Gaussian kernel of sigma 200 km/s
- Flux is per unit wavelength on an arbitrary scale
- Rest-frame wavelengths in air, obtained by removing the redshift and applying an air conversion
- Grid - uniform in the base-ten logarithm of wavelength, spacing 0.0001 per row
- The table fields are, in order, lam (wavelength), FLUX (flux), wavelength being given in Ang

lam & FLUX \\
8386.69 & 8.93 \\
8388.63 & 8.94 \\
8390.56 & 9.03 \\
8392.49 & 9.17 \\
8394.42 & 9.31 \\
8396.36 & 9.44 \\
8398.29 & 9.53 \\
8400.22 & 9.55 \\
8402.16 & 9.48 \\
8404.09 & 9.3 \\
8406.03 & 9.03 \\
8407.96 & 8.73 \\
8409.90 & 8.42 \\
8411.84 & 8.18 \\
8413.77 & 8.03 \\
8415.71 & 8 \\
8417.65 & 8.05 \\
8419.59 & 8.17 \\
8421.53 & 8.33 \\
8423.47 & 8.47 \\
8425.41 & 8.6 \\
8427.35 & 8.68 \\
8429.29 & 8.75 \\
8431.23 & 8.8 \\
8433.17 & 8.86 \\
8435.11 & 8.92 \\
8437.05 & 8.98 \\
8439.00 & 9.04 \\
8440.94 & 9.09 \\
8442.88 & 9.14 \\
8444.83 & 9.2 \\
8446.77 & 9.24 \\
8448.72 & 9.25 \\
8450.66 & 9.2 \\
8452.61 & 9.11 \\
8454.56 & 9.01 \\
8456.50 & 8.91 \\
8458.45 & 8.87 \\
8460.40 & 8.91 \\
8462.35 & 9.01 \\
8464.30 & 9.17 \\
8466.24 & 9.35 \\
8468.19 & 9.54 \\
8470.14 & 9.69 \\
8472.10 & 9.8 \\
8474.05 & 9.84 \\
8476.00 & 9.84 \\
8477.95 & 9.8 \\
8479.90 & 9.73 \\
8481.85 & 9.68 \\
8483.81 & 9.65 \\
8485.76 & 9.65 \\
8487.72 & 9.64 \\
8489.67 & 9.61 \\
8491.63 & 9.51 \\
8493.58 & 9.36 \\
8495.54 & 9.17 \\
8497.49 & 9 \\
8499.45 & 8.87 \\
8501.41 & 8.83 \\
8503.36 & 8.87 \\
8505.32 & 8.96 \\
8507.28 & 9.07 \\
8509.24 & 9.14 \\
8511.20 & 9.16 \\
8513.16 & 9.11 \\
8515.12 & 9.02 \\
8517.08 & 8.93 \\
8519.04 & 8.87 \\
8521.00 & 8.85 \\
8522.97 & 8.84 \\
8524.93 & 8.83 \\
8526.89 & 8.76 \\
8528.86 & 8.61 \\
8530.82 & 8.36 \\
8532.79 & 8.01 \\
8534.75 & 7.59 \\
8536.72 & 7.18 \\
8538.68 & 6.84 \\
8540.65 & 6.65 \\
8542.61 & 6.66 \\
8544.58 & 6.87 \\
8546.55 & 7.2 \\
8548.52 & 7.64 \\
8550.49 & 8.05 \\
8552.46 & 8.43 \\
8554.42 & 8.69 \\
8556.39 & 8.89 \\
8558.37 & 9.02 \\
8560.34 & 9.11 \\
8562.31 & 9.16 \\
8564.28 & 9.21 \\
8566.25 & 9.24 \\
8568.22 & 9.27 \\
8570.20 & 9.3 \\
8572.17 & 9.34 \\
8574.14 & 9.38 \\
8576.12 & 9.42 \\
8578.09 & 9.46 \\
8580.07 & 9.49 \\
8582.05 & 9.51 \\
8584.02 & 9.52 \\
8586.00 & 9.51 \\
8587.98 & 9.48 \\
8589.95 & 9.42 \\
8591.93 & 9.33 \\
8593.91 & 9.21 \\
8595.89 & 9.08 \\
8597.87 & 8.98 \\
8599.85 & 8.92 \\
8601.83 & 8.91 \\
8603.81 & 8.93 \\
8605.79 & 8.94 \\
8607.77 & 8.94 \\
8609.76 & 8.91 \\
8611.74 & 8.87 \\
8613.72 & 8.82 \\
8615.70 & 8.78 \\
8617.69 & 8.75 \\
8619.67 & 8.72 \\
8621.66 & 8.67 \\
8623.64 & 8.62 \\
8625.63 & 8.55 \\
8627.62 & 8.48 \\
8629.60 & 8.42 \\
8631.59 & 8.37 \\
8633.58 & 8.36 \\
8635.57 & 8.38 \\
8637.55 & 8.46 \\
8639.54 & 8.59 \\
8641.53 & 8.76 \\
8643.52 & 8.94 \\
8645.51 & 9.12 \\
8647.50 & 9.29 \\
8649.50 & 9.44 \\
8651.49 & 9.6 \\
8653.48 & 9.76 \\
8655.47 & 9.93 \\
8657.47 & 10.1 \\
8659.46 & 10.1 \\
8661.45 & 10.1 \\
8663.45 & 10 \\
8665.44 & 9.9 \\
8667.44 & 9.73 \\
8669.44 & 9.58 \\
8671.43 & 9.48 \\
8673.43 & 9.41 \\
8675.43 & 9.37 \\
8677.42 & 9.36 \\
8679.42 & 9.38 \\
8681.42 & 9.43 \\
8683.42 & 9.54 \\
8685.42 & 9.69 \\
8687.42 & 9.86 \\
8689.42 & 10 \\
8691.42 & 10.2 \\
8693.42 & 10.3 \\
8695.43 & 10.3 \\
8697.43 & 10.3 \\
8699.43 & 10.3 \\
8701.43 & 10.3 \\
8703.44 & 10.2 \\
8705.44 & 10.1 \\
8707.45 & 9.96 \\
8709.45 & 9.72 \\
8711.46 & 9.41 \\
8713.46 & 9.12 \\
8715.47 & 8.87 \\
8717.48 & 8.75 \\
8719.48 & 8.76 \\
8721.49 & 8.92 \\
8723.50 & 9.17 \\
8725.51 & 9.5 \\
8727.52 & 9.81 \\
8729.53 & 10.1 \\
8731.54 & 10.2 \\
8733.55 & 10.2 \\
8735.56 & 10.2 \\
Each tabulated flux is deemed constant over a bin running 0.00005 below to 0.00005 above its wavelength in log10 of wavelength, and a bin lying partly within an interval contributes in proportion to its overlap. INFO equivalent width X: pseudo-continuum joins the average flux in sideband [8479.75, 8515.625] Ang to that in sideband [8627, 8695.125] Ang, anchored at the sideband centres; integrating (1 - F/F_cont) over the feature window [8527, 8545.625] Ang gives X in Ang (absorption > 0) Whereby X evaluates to 3.6 Ang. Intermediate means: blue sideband 9.26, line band 7.48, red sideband 9.41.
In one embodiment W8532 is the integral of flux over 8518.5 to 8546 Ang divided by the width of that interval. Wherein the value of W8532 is 7.89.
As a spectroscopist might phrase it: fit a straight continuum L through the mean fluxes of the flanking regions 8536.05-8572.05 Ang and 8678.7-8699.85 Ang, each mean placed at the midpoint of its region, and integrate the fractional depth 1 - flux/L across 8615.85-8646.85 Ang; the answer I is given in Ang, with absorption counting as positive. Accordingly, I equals 1.9 Ang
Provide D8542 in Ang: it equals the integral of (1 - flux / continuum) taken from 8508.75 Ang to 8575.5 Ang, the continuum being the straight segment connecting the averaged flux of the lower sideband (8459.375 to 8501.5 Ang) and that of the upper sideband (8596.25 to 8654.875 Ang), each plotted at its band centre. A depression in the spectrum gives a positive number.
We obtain 5.2 Ang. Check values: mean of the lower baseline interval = 9.45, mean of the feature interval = 8.48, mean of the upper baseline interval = 8.85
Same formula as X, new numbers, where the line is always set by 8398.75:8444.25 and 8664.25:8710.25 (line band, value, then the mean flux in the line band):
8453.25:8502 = -2.2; 9.38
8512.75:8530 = 0.6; 8.86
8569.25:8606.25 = 0.6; 9.28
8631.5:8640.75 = 1.1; 8.45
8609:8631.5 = 2.1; 8.68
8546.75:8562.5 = 1.3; 8.52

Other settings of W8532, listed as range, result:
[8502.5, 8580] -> 8.57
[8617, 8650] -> 8.69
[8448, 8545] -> 8.91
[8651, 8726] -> 9.7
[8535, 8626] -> 8.73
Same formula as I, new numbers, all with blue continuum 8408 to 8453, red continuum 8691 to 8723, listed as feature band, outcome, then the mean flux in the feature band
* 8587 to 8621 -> 1.2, 9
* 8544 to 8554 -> 1.5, 7.73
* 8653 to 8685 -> -0.4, 9.7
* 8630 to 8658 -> 1.3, 9.05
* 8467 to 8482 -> -1.5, 9.74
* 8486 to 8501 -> -0.6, 9.3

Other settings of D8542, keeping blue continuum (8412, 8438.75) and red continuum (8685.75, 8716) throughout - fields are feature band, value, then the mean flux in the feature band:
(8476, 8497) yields -1.8 Ang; 9.58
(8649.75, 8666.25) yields -0.3 Ang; 9.92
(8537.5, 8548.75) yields 2.7 Ang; 6.94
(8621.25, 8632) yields 1.2 Ang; 8.52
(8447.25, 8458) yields -0.5 Ang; 9.09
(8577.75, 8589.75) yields -0.2 Ang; 9.49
